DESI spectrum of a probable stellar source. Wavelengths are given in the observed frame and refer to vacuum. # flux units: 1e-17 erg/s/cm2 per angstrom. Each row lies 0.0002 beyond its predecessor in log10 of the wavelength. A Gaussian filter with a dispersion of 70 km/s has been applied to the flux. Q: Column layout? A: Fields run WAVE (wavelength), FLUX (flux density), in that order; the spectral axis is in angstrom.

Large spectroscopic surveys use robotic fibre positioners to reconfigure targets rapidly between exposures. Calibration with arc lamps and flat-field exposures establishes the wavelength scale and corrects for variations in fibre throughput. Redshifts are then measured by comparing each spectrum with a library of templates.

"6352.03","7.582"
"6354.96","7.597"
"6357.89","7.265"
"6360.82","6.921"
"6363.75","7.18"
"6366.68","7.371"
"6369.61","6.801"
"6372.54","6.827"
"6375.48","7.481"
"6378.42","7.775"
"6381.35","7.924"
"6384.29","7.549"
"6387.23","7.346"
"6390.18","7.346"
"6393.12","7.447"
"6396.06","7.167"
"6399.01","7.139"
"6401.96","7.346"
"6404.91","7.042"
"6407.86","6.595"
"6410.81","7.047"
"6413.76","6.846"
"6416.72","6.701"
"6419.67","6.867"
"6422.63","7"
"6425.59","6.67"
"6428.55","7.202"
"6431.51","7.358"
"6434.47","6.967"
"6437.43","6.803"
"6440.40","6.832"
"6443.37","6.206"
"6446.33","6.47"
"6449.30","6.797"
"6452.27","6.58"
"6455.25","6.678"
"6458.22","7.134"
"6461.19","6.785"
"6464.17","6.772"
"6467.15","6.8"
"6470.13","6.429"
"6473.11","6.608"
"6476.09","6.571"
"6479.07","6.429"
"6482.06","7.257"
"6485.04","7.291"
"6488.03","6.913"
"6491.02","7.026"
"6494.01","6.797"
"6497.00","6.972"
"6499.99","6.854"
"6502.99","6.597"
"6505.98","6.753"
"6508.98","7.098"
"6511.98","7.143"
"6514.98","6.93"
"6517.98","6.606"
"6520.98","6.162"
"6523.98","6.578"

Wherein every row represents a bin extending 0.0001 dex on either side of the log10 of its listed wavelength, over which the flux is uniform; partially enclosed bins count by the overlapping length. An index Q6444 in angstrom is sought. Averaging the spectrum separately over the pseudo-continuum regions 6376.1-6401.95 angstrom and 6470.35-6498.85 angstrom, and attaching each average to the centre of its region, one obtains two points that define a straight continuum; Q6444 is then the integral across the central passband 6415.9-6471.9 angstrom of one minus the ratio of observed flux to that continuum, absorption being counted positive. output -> 2.5 angstrom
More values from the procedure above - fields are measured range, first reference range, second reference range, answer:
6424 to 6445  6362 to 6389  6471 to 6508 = 0.7 angstrom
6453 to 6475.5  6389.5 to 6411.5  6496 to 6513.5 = 0.8 angstrom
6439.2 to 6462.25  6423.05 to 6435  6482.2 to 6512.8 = 1.1 angstrom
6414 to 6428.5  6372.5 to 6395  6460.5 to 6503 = 0.8 angstrom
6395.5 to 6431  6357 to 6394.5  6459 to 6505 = 0.9 angstrom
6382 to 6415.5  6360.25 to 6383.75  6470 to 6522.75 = 0.1 angstrom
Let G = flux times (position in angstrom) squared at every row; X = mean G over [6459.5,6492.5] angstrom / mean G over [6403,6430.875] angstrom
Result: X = 1.0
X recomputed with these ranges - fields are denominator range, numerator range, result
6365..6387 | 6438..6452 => 0.91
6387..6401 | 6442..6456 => 0.91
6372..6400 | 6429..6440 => 0.96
